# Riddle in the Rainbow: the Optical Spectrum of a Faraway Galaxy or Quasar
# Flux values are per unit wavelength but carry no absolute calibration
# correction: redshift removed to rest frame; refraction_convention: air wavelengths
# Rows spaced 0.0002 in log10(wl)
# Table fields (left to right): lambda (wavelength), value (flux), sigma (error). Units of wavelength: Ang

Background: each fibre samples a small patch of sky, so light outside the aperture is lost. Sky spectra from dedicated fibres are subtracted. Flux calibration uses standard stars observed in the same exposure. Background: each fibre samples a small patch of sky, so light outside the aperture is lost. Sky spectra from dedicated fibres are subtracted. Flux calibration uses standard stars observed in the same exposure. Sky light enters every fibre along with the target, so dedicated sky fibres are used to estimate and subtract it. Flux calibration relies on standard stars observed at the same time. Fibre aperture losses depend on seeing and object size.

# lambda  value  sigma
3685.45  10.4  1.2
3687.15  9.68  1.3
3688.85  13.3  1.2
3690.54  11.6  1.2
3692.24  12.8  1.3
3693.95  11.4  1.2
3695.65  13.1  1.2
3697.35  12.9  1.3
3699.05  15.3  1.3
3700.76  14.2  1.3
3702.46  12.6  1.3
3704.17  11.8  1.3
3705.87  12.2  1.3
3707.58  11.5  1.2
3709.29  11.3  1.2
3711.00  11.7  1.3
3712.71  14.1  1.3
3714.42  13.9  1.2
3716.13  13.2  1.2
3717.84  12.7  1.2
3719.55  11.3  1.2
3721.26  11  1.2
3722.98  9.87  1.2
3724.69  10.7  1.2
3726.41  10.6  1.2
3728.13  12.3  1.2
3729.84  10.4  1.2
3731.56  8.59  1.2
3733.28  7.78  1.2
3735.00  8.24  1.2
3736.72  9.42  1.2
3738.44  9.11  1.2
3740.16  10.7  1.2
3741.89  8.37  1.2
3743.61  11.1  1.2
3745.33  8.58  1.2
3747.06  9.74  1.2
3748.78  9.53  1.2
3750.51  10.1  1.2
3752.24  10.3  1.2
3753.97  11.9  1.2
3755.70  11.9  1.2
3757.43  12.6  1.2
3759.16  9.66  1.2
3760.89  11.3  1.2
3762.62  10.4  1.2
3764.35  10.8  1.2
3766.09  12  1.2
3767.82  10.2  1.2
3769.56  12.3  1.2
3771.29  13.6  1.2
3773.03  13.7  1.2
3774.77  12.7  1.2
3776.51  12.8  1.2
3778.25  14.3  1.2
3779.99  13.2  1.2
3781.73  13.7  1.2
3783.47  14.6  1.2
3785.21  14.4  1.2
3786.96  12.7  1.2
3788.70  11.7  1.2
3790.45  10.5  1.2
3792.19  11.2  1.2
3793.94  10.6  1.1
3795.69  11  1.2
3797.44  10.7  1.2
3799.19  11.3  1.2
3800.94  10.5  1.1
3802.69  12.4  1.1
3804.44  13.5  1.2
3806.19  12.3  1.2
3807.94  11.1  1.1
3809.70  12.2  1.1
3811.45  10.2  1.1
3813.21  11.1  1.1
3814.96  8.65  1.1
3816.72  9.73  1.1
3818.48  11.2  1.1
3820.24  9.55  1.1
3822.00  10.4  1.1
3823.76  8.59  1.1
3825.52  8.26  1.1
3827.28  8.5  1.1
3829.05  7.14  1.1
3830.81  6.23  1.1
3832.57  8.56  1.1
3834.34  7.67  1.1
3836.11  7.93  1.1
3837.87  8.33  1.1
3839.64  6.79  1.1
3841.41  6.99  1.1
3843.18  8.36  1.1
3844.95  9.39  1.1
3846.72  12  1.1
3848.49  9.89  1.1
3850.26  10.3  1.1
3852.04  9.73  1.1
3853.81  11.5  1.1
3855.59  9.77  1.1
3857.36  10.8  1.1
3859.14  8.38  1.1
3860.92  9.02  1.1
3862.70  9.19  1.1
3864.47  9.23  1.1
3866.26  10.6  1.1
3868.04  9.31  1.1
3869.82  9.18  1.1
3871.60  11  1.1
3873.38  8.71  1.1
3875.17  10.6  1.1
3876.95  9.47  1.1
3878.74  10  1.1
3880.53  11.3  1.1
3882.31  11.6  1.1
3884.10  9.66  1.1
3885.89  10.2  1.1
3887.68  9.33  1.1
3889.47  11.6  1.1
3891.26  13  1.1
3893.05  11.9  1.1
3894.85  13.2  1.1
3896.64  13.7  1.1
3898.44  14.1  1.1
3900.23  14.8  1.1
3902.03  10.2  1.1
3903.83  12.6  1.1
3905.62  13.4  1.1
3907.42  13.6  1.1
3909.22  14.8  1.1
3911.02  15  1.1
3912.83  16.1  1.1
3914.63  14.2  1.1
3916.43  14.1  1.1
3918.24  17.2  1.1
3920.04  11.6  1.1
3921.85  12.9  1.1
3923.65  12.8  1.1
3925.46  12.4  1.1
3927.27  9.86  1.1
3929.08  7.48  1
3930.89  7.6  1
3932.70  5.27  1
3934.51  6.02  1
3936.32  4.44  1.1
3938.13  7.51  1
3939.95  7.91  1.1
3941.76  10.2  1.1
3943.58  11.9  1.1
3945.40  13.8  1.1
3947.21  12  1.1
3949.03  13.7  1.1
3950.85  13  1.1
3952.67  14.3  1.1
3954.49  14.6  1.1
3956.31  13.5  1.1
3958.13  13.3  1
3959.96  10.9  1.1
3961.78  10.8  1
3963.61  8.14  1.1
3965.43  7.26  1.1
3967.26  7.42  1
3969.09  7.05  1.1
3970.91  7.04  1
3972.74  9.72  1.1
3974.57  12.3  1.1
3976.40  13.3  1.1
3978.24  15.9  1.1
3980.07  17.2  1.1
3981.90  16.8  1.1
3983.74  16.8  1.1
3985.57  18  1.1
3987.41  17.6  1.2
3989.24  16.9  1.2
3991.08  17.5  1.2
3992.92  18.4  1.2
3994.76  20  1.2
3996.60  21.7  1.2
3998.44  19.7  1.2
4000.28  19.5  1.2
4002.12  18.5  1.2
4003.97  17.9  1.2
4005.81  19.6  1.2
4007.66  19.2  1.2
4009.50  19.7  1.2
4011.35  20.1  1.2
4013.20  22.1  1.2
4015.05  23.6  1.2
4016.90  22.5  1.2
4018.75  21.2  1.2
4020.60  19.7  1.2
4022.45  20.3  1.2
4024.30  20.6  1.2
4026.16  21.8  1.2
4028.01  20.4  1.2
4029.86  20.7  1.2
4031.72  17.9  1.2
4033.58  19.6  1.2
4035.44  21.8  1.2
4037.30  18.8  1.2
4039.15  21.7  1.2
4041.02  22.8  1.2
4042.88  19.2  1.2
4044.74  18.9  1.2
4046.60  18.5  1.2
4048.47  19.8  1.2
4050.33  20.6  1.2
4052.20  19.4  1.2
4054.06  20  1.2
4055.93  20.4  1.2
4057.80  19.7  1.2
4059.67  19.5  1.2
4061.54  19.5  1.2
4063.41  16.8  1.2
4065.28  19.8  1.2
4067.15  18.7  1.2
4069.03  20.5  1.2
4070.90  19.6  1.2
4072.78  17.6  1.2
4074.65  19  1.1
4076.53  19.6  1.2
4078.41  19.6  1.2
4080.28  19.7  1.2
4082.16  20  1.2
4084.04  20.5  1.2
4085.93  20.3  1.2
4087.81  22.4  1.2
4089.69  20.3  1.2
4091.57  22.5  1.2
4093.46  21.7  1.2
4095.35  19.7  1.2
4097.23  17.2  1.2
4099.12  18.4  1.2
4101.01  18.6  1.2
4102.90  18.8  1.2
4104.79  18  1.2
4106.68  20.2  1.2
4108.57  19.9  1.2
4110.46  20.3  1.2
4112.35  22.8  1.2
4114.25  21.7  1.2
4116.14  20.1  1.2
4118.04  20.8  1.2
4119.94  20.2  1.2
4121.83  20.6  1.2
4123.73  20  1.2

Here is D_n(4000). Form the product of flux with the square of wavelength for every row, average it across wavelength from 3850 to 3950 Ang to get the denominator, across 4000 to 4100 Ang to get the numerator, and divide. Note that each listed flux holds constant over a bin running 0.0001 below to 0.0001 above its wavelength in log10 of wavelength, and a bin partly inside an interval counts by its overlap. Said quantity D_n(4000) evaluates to 1.95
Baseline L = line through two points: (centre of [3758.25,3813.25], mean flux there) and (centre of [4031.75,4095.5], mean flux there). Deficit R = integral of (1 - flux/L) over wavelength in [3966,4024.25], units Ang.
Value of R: 2.3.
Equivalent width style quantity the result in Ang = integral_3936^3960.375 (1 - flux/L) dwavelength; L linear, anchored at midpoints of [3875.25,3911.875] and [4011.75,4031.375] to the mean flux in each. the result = 6.6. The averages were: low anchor 12.1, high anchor 21.2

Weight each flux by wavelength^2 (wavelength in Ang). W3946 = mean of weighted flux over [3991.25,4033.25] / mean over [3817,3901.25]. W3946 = 2.19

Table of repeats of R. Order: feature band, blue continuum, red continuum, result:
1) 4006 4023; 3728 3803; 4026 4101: -2.3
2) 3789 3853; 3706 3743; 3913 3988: 7.8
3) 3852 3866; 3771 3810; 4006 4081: 4.5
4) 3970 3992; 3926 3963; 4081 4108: -3.7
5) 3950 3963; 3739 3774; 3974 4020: 3.4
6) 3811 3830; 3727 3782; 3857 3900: 2.6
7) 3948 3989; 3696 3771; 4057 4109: 10.0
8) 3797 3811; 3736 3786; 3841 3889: -1.2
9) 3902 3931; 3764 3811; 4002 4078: 5.8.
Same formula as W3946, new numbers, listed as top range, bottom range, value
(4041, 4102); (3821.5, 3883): 2.37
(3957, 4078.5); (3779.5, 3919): 1.78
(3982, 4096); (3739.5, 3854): 2.11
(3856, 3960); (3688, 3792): 1.07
